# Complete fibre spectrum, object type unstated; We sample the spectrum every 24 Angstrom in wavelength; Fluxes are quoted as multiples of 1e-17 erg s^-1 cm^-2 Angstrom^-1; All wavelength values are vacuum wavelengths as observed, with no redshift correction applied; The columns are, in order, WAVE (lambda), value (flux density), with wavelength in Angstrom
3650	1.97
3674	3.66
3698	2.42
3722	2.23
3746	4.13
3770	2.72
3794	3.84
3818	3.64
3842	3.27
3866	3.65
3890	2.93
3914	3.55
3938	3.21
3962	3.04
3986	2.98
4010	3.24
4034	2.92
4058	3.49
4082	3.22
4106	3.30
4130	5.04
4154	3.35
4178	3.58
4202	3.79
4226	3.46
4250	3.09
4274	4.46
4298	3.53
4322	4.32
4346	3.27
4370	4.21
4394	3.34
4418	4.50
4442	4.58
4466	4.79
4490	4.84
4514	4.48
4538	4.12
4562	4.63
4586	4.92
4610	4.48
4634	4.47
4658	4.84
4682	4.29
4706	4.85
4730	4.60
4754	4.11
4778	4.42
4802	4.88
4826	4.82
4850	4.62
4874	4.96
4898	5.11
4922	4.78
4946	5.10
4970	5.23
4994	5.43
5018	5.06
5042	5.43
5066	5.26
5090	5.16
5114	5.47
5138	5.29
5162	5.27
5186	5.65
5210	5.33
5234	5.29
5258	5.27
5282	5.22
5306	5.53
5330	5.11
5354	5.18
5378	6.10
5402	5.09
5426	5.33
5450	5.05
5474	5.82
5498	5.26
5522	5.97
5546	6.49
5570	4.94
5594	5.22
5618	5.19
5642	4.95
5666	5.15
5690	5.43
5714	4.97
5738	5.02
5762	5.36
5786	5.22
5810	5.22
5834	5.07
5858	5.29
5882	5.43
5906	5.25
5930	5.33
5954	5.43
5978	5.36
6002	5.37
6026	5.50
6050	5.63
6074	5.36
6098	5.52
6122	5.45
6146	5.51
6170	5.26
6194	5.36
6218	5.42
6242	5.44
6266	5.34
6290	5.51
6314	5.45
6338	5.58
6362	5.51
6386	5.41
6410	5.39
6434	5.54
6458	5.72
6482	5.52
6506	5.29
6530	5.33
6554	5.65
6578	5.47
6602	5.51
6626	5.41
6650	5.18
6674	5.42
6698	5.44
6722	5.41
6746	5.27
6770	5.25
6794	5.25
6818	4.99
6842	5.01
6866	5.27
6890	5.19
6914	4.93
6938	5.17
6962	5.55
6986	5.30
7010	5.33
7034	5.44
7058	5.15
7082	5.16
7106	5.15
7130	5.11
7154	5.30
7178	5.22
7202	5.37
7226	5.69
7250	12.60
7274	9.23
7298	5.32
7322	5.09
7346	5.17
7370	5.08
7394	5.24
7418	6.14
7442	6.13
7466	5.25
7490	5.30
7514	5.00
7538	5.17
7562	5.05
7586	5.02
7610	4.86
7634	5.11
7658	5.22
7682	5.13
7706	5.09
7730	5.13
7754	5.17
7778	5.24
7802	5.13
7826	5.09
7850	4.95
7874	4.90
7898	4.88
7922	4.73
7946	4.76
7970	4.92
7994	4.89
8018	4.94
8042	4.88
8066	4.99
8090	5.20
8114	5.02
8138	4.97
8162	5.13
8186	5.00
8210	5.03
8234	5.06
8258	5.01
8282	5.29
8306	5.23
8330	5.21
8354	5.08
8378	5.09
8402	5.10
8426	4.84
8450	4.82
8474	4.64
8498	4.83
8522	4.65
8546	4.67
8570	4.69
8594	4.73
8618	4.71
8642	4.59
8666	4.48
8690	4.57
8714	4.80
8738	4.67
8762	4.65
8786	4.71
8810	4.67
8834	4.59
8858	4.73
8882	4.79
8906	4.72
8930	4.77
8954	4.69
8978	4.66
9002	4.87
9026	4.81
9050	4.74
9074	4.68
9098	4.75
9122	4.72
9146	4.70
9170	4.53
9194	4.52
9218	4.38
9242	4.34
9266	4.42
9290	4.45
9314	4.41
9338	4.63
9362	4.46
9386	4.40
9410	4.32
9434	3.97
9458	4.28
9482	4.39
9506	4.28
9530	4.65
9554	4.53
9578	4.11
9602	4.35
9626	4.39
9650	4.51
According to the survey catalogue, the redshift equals 0.11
